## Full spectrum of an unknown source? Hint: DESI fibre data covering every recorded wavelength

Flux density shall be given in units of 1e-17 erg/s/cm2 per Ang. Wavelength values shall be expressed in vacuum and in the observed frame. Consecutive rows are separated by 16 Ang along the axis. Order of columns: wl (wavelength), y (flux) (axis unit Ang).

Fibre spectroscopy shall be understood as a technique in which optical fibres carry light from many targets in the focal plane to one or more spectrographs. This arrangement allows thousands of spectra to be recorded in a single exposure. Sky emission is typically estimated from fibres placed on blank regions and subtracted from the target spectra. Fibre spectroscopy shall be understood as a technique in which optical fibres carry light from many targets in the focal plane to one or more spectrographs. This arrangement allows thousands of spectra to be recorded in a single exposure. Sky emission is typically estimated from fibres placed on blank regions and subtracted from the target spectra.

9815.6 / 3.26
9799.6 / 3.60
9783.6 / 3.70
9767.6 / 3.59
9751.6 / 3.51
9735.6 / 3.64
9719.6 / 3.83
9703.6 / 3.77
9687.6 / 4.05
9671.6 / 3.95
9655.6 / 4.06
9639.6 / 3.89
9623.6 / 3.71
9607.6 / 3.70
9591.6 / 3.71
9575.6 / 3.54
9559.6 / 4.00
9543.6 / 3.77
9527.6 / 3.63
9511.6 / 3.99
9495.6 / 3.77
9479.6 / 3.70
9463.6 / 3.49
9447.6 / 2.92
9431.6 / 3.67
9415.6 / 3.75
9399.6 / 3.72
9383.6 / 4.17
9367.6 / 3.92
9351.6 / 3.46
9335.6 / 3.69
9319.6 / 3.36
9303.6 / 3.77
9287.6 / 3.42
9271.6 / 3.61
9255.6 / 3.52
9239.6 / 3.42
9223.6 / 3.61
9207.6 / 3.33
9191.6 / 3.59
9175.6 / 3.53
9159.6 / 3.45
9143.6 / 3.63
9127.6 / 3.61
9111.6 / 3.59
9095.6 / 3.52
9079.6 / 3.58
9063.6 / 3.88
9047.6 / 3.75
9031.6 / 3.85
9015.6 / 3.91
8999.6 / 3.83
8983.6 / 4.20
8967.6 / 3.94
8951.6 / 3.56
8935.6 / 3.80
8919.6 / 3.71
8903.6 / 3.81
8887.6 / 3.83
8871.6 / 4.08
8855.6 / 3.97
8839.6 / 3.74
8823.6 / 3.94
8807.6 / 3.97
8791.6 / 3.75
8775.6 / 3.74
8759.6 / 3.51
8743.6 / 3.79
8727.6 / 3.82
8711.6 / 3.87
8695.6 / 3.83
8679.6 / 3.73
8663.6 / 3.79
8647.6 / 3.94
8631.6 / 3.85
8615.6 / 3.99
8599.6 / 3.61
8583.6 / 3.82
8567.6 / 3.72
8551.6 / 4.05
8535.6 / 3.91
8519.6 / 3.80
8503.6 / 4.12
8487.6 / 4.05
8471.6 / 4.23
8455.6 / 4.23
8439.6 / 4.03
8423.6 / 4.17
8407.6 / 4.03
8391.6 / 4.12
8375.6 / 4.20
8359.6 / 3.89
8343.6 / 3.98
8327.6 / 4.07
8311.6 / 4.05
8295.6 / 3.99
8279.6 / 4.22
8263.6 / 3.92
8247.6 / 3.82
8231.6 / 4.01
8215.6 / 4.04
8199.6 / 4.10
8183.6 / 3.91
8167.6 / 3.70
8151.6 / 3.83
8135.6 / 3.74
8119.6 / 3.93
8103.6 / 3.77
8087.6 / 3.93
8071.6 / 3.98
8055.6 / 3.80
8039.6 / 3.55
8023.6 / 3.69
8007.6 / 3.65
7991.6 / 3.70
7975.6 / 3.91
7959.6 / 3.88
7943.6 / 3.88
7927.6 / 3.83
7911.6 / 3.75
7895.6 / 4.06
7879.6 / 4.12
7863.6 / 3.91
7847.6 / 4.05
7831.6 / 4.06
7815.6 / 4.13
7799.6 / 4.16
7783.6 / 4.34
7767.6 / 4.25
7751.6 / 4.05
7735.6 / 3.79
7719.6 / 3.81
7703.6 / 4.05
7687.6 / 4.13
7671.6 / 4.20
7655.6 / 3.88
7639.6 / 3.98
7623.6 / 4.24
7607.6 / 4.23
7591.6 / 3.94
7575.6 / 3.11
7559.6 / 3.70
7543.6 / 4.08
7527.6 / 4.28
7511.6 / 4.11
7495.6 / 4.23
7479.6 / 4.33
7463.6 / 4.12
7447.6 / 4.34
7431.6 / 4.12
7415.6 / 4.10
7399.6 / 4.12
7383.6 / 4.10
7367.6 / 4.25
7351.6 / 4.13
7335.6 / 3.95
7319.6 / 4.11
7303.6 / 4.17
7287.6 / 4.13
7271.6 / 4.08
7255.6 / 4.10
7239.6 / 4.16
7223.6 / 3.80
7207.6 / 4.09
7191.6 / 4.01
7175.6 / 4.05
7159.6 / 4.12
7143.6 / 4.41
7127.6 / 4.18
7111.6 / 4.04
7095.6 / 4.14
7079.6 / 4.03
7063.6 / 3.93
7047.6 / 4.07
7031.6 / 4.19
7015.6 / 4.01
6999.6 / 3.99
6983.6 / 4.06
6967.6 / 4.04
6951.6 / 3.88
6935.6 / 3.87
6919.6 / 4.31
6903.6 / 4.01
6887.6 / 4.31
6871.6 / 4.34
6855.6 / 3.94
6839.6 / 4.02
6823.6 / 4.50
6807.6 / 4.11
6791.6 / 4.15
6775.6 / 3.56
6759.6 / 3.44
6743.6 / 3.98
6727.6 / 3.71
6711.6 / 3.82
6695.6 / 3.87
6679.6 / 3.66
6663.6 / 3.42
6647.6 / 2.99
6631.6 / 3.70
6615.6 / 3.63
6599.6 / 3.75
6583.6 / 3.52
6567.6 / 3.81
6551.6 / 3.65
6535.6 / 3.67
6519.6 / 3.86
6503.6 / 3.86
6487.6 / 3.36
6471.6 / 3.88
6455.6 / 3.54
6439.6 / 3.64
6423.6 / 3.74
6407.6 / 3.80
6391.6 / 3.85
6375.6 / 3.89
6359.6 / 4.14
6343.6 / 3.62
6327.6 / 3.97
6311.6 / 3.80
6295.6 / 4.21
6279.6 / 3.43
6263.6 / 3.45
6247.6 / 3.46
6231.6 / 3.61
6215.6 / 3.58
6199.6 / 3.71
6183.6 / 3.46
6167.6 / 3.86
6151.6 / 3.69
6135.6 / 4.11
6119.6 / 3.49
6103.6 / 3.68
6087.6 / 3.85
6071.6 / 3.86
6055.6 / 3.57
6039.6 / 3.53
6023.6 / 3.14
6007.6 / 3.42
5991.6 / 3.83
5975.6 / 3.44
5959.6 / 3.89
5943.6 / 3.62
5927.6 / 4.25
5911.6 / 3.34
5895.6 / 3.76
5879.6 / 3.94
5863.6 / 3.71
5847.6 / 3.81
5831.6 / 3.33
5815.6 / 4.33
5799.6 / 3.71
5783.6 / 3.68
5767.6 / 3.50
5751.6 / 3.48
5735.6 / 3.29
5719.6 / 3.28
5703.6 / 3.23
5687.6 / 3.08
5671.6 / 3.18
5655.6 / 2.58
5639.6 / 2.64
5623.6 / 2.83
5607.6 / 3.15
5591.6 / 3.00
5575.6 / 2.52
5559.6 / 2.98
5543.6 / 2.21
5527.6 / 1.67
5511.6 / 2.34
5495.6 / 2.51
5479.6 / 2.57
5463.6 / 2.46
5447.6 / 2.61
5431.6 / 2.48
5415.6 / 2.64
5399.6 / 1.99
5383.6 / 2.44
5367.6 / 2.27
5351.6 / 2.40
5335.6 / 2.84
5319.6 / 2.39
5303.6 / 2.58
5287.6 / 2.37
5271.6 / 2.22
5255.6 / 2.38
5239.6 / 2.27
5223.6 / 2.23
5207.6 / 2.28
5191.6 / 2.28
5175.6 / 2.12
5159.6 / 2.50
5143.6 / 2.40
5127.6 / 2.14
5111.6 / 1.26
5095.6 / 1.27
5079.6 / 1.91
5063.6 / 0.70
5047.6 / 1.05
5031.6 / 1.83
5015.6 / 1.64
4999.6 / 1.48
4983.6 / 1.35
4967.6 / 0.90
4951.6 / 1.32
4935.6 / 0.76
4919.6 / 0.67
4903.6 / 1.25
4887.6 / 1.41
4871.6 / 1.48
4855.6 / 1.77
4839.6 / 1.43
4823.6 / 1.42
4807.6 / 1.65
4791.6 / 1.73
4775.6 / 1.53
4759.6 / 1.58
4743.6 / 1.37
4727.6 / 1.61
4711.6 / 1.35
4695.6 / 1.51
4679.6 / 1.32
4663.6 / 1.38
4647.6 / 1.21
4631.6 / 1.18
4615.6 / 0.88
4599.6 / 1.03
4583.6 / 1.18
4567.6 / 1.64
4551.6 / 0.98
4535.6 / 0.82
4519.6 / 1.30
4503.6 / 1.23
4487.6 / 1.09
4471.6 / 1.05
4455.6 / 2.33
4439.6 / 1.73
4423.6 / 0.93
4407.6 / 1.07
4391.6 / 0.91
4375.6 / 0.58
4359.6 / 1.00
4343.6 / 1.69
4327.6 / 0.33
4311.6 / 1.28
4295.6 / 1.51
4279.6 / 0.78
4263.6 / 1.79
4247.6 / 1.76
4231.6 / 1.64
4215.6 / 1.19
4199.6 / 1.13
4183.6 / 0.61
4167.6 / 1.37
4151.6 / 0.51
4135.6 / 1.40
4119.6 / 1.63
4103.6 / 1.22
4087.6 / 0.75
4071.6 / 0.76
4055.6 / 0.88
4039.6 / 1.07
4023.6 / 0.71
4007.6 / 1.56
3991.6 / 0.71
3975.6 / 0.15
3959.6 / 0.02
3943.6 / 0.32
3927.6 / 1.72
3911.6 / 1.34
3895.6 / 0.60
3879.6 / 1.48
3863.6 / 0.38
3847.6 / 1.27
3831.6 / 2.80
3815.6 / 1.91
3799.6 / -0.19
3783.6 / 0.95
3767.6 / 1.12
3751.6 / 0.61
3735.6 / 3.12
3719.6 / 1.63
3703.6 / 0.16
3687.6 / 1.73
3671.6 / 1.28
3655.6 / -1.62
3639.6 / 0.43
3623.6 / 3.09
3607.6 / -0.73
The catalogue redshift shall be 0.285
